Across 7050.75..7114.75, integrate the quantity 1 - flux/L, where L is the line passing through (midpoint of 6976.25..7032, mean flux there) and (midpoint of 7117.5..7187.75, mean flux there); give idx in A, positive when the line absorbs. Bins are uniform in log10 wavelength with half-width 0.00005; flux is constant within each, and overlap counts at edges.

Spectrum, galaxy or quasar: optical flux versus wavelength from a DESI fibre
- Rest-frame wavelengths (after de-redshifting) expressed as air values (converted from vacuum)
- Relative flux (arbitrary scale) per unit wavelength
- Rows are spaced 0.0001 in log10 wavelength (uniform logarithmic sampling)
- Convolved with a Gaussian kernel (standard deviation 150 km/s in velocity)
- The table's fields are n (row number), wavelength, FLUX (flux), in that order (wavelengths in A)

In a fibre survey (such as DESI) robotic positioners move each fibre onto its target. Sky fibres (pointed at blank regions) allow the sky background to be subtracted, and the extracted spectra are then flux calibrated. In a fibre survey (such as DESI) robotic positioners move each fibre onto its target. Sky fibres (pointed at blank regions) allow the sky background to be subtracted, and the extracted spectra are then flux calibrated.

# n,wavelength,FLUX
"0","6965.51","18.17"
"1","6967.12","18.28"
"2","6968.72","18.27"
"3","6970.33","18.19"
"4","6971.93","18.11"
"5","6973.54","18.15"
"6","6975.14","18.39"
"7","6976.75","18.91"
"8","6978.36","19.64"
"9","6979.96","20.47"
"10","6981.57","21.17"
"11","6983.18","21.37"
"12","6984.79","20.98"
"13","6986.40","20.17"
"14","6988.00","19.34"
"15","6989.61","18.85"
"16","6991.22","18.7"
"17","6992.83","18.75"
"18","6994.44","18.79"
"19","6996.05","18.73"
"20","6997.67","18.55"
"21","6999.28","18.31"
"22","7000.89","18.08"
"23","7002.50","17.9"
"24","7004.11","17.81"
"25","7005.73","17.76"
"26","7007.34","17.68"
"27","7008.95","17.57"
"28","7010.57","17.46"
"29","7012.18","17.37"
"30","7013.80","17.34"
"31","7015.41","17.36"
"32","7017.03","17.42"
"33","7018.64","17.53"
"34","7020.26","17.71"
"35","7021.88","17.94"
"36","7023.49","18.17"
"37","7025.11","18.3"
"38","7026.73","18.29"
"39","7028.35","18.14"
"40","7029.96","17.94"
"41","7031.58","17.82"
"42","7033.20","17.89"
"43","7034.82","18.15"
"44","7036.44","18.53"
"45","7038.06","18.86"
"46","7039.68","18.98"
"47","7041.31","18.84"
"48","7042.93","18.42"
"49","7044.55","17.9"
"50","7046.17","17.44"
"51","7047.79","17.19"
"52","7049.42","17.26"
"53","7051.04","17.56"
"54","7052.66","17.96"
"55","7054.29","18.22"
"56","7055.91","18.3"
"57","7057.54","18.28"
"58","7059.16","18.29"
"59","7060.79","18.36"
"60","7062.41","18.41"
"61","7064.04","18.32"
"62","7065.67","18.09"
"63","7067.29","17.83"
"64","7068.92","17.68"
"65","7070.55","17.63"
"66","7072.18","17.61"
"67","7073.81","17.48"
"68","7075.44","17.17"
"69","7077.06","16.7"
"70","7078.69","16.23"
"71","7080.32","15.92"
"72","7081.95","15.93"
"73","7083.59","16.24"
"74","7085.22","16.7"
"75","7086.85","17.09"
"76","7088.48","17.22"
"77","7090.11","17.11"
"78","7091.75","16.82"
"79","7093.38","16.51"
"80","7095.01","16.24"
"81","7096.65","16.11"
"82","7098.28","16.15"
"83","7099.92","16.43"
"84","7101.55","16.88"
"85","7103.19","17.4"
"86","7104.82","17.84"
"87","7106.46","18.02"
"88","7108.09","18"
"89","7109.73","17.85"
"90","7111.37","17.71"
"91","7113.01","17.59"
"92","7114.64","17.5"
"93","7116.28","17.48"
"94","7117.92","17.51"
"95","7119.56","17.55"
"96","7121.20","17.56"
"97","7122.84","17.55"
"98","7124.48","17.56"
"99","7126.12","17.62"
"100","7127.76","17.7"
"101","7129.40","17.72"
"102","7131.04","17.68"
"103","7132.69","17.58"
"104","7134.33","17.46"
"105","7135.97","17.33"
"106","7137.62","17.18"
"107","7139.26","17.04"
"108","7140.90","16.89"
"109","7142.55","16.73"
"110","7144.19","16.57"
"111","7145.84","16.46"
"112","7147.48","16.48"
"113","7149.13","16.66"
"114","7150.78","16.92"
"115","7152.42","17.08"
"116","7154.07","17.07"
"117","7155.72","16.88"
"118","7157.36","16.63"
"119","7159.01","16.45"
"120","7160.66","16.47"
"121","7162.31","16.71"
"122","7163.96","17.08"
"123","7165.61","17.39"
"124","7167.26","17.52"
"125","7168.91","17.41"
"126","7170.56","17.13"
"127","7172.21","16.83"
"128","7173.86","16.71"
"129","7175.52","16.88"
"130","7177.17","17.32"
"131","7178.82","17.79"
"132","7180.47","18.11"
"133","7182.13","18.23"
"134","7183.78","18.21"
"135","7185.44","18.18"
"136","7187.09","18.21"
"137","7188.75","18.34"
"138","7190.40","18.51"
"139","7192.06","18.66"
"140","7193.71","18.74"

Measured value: 1.9 A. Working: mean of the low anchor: 18.5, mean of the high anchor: 17.3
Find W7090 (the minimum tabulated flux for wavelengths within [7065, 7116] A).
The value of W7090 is 15.92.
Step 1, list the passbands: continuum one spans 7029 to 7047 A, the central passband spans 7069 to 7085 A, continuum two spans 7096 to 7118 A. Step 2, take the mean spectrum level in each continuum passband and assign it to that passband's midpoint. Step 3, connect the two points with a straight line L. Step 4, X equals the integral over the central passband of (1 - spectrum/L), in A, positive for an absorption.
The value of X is 0.8 A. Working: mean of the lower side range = 18.3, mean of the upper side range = 17.3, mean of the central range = 16.8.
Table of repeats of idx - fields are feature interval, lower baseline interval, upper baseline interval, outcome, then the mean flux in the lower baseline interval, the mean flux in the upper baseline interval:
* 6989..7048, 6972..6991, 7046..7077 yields 2.32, 19.7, 17.8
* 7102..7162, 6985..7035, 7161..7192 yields 1.64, 18.2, 17.6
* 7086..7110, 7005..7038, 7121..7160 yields 0.48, 17.8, 17.1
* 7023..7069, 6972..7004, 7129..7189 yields 0.94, 19.2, 17.2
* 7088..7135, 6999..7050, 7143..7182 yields 0.04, 17.9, 17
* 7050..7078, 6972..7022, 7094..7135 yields 0.06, 18.6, 17.4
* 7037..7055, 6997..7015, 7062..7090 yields -0.64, 17.8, 17.2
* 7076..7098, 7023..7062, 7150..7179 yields 1.49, 18.1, 17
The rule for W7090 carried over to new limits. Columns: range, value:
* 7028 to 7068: 17.19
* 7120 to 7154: 16.46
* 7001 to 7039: 17.34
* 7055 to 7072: 17.63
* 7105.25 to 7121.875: 17.48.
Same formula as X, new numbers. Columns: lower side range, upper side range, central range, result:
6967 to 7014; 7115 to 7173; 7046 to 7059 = 0.2 A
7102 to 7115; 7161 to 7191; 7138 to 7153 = 0.7 A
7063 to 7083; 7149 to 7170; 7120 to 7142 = -0.5 A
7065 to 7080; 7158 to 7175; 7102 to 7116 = -0.4 A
